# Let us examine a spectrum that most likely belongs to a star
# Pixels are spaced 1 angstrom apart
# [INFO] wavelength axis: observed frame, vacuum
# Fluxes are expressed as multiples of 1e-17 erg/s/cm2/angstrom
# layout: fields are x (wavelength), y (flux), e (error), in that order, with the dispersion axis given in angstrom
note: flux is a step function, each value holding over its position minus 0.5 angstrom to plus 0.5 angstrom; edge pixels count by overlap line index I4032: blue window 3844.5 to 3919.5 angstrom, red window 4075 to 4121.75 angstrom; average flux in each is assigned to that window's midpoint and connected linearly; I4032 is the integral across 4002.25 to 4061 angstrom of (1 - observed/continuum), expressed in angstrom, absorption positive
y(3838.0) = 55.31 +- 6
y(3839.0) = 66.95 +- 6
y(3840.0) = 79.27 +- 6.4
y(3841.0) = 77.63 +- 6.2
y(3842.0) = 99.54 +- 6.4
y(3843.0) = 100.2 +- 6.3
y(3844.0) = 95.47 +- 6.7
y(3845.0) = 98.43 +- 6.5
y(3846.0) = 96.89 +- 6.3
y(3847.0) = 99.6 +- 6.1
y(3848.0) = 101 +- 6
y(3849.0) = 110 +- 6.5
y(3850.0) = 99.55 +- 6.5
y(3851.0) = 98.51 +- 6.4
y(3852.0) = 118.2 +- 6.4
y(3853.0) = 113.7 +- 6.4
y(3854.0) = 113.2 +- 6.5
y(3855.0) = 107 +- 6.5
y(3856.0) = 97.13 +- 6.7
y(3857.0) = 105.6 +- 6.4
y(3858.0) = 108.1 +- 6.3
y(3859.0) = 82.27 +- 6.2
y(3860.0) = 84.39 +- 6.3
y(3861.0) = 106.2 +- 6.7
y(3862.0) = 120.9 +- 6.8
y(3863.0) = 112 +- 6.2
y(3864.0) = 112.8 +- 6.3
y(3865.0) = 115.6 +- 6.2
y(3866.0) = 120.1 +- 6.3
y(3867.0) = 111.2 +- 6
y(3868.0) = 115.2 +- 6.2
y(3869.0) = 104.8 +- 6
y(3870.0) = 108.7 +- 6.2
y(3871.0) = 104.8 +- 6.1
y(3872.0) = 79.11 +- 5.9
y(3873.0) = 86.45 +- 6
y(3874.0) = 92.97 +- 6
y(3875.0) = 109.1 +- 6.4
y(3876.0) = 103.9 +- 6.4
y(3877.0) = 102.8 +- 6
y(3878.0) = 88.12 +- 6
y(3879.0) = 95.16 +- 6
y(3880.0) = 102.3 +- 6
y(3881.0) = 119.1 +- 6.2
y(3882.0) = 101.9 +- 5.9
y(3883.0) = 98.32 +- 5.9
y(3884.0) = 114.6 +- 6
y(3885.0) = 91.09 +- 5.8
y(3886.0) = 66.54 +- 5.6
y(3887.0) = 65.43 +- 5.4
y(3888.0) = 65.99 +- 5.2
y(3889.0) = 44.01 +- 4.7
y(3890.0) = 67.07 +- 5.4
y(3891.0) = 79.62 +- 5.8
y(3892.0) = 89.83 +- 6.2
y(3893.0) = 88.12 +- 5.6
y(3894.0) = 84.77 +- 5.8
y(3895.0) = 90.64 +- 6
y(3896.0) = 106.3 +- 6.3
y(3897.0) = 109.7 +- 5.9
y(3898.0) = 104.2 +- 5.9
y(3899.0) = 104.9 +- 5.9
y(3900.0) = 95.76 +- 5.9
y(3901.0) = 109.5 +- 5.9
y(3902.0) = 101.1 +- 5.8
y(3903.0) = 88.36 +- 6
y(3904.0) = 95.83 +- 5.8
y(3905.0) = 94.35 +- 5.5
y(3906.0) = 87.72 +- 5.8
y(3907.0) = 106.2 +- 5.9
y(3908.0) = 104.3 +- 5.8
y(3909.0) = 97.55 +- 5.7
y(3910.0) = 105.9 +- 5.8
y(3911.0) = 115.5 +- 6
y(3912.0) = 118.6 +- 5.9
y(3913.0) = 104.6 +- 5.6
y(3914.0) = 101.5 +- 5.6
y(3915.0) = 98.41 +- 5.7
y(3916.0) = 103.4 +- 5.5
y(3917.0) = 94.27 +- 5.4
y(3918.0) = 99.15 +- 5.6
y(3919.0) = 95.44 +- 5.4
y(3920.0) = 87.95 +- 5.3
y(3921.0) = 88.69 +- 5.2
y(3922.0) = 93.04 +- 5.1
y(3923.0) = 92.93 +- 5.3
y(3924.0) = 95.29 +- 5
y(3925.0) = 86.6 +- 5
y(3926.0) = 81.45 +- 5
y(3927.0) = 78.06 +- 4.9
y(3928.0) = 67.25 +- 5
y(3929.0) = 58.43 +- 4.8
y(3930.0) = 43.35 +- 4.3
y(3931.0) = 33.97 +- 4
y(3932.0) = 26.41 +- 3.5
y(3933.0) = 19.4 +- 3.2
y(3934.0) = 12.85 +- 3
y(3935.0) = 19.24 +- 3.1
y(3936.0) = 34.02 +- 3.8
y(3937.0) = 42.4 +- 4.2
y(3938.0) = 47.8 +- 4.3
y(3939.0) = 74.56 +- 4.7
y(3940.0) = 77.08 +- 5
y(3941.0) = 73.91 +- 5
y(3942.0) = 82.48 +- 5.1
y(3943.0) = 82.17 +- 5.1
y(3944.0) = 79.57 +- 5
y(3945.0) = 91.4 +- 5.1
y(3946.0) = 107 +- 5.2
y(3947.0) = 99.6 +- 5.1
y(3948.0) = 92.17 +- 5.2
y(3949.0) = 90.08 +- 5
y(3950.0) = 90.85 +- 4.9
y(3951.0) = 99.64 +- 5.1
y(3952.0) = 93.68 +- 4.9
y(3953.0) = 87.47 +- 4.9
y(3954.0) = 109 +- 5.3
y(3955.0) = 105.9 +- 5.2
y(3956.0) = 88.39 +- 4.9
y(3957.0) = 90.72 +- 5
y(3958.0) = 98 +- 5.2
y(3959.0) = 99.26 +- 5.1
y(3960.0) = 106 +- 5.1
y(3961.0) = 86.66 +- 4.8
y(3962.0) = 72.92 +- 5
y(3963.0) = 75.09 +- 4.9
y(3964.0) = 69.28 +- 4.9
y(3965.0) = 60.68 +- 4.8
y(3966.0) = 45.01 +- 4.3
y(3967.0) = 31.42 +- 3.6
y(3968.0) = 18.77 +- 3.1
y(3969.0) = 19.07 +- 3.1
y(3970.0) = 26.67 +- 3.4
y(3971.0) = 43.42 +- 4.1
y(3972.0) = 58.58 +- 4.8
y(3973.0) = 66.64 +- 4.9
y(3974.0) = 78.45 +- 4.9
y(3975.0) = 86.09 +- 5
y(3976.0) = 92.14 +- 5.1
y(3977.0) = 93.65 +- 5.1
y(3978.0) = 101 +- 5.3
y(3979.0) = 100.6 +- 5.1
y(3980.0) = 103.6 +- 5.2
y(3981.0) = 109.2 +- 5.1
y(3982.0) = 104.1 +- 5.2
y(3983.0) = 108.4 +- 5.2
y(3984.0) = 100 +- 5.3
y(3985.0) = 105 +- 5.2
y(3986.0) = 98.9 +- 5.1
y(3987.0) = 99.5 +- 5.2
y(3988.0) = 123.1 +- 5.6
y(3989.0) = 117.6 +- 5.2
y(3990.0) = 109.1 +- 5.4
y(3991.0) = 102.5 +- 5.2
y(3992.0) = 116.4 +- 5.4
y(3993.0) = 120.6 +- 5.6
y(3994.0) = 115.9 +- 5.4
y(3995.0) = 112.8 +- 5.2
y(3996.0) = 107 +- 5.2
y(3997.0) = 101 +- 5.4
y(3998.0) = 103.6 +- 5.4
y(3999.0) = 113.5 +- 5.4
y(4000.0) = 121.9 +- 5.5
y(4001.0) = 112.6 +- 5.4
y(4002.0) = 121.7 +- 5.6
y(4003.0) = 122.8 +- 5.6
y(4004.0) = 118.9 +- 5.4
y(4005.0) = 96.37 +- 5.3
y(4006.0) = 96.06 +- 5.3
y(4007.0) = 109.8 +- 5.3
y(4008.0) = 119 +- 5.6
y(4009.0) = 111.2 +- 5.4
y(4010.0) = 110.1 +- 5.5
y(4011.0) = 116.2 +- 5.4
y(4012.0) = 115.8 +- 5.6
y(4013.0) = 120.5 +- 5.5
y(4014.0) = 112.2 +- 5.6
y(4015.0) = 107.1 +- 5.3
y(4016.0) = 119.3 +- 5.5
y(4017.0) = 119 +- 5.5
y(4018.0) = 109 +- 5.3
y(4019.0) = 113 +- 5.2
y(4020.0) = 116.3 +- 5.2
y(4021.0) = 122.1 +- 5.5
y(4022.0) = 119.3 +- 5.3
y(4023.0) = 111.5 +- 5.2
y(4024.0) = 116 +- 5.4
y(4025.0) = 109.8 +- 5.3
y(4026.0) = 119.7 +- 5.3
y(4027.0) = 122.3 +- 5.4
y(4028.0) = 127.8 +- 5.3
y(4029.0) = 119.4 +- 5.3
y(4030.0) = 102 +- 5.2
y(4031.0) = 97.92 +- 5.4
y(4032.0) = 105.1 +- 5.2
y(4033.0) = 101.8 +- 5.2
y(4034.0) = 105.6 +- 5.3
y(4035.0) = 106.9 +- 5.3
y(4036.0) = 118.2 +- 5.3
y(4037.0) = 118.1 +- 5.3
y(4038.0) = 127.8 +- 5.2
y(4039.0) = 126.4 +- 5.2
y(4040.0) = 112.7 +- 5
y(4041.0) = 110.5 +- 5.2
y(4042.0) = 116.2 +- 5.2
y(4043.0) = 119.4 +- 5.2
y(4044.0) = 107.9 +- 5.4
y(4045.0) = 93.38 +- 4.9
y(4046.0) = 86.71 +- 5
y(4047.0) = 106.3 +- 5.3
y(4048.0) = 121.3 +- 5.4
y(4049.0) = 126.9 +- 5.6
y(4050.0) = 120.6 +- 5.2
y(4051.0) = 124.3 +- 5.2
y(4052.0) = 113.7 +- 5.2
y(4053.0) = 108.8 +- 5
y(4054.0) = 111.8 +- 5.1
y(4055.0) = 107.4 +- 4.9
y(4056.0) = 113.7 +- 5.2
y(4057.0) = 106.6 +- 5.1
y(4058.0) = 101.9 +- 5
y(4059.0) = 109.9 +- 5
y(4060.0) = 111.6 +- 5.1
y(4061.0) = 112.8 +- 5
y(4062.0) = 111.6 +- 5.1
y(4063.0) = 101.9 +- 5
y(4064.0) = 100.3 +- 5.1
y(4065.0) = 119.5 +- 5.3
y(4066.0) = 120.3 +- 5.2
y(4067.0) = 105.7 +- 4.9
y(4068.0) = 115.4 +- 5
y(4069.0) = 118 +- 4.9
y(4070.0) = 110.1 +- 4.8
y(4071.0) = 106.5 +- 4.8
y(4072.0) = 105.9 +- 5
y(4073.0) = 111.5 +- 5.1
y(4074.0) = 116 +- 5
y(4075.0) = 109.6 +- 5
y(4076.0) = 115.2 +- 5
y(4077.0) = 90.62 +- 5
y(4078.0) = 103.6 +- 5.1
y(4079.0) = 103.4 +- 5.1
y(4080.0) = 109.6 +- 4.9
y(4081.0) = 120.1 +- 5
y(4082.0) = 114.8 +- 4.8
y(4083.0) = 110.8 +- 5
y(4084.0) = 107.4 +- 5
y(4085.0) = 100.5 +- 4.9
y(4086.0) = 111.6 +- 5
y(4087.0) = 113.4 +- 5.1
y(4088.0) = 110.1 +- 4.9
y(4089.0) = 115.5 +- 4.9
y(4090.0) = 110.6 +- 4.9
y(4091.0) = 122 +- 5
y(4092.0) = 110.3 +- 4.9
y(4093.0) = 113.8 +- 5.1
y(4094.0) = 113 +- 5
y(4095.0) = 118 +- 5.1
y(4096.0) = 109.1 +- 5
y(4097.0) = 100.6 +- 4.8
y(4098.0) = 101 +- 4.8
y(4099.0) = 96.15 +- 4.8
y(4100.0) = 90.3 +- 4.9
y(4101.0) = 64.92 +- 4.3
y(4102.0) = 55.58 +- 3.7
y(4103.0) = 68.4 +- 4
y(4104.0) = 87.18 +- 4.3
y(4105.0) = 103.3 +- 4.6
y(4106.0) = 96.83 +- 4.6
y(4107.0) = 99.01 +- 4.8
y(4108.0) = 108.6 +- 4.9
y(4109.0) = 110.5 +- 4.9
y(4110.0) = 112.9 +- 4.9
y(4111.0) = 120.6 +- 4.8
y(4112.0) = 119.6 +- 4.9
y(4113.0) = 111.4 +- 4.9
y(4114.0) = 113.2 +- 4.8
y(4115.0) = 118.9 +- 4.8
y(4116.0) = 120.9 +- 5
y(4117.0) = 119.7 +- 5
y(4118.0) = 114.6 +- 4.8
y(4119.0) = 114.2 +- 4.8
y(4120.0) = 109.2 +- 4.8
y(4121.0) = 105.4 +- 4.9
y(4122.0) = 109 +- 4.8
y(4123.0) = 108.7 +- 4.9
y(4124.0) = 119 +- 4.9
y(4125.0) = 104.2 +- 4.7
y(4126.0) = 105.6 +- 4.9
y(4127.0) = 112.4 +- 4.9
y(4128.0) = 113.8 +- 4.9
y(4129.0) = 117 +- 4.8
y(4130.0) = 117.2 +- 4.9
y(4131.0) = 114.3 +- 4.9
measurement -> -4.9 angstrom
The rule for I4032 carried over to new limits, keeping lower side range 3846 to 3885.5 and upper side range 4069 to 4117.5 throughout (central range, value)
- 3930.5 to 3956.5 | 8.24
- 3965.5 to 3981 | 5.80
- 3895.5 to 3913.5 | 0.26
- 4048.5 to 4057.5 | -0.76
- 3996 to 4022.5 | -1.96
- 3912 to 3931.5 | 3.59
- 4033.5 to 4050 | -1.12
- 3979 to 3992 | -0.20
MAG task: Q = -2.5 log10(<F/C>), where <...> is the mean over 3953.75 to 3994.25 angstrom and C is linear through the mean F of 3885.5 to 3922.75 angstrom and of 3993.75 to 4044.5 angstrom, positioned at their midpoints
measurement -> 0.22 mag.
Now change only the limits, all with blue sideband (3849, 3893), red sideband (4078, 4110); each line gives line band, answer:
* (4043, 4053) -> -0.094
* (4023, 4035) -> -0.098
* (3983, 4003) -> -0.102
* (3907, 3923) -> -0.014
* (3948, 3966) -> 0.135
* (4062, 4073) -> -0.079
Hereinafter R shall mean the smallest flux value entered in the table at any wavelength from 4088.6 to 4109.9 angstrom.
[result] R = 55.58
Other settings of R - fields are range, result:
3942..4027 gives 18.77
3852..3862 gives 82.27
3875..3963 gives 12.85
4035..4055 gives 86.71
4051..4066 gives 100.3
